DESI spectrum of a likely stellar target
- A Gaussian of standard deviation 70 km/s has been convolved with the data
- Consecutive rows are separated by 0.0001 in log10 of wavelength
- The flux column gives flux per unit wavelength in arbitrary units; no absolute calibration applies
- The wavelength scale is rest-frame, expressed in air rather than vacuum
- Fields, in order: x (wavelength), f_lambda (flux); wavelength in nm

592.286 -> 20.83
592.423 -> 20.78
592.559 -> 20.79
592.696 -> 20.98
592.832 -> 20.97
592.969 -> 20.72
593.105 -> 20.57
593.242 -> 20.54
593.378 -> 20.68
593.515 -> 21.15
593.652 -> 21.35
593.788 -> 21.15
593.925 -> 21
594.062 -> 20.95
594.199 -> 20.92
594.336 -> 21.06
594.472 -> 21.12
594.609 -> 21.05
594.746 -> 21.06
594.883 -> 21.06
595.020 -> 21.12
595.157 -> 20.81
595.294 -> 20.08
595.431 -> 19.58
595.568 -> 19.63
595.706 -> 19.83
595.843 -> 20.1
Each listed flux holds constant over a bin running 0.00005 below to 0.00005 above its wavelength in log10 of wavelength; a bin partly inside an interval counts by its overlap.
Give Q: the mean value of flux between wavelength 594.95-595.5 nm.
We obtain 20.4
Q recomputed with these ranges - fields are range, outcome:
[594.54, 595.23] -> 21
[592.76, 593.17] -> 20.8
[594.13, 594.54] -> 21.1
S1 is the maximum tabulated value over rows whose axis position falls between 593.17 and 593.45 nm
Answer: 20.68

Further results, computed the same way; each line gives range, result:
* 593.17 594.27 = 21.35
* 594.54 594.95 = 21.06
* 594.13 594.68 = 21.12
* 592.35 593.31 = 20.98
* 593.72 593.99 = 21.15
